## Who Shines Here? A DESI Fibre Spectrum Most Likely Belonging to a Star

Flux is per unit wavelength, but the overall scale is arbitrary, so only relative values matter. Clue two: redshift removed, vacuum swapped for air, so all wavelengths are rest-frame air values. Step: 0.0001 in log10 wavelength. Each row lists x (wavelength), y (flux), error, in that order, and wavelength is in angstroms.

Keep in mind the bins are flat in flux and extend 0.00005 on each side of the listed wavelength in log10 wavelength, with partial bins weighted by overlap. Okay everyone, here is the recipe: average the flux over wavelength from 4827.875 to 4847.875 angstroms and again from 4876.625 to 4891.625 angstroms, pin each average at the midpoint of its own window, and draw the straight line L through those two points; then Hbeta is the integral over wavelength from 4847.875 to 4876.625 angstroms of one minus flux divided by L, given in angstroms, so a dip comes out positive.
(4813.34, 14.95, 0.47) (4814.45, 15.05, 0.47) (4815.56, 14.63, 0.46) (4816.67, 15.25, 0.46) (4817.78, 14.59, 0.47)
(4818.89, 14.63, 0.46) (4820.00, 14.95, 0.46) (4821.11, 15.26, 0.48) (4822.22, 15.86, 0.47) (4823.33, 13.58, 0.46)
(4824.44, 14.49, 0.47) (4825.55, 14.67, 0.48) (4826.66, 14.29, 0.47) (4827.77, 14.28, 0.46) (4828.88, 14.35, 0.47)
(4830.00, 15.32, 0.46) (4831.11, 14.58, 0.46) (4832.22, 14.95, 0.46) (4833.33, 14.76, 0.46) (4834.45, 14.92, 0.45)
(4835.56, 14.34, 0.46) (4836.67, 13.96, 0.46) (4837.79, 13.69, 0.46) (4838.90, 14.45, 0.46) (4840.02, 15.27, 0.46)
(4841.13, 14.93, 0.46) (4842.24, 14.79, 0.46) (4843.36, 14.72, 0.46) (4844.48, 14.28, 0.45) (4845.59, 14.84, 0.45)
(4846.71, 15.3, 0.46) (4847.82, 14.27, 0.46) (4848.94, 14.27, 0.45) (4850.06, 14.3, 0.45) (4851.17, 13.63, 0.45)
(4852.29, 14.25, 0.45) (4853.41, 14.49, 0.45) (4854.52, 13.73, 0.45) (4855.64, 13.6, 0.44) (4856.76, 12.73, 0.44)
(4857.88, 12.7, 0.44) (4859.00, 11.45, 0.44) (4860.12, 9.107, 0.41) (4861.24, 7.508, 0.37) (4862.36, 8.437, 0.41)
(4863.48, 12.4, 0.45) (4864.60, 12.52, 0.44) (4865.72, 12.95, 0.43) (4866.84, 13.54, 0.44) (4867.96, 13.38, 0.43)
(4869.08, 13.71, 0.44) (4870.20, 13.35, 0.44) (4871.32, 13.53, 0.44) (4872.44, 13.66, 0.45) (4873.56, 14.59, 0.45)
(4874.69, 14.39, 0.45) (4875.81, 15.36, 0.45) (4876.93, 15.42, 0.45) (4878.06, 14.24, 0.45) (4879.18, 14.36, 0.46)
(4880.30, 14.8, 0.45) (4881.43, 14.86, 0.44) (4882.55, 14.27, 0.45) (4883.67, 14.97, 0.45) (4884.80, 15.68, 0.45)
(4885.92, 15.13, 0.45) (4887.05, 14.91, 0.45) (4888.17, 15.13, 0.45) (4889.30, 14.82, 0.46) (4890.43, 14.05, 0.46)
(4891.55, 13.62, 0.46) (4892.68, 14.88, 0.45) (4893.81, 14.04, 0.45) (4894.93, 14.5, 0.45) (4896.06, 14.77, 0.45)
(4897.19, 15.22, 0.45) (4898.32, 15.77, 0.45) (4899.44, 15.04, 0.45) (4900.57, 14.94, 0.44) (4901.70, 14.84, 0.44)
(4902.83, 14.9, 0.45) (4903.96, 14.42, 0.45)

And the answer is 3.4 angstroms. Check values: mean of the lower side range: 14.7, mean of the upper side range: 14.8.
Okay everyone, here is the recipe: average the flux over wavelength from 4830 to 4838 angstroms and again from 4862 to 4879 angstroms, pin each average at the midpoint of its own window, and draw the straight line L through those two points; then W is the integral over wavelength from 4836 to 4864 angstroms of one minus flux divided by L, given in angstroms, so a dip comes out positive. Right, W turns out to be 1.6 angstroms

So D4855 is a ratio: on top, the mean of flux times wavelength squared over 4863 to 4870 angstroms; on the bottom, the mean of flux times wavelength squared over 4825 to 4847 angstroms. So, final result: 0.91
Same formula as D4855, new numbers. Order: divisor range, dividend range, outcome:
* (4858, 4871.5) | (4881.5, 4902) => 1.27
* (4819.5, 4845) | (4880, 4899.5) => 1.04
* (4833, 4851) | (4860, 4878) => 0.90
